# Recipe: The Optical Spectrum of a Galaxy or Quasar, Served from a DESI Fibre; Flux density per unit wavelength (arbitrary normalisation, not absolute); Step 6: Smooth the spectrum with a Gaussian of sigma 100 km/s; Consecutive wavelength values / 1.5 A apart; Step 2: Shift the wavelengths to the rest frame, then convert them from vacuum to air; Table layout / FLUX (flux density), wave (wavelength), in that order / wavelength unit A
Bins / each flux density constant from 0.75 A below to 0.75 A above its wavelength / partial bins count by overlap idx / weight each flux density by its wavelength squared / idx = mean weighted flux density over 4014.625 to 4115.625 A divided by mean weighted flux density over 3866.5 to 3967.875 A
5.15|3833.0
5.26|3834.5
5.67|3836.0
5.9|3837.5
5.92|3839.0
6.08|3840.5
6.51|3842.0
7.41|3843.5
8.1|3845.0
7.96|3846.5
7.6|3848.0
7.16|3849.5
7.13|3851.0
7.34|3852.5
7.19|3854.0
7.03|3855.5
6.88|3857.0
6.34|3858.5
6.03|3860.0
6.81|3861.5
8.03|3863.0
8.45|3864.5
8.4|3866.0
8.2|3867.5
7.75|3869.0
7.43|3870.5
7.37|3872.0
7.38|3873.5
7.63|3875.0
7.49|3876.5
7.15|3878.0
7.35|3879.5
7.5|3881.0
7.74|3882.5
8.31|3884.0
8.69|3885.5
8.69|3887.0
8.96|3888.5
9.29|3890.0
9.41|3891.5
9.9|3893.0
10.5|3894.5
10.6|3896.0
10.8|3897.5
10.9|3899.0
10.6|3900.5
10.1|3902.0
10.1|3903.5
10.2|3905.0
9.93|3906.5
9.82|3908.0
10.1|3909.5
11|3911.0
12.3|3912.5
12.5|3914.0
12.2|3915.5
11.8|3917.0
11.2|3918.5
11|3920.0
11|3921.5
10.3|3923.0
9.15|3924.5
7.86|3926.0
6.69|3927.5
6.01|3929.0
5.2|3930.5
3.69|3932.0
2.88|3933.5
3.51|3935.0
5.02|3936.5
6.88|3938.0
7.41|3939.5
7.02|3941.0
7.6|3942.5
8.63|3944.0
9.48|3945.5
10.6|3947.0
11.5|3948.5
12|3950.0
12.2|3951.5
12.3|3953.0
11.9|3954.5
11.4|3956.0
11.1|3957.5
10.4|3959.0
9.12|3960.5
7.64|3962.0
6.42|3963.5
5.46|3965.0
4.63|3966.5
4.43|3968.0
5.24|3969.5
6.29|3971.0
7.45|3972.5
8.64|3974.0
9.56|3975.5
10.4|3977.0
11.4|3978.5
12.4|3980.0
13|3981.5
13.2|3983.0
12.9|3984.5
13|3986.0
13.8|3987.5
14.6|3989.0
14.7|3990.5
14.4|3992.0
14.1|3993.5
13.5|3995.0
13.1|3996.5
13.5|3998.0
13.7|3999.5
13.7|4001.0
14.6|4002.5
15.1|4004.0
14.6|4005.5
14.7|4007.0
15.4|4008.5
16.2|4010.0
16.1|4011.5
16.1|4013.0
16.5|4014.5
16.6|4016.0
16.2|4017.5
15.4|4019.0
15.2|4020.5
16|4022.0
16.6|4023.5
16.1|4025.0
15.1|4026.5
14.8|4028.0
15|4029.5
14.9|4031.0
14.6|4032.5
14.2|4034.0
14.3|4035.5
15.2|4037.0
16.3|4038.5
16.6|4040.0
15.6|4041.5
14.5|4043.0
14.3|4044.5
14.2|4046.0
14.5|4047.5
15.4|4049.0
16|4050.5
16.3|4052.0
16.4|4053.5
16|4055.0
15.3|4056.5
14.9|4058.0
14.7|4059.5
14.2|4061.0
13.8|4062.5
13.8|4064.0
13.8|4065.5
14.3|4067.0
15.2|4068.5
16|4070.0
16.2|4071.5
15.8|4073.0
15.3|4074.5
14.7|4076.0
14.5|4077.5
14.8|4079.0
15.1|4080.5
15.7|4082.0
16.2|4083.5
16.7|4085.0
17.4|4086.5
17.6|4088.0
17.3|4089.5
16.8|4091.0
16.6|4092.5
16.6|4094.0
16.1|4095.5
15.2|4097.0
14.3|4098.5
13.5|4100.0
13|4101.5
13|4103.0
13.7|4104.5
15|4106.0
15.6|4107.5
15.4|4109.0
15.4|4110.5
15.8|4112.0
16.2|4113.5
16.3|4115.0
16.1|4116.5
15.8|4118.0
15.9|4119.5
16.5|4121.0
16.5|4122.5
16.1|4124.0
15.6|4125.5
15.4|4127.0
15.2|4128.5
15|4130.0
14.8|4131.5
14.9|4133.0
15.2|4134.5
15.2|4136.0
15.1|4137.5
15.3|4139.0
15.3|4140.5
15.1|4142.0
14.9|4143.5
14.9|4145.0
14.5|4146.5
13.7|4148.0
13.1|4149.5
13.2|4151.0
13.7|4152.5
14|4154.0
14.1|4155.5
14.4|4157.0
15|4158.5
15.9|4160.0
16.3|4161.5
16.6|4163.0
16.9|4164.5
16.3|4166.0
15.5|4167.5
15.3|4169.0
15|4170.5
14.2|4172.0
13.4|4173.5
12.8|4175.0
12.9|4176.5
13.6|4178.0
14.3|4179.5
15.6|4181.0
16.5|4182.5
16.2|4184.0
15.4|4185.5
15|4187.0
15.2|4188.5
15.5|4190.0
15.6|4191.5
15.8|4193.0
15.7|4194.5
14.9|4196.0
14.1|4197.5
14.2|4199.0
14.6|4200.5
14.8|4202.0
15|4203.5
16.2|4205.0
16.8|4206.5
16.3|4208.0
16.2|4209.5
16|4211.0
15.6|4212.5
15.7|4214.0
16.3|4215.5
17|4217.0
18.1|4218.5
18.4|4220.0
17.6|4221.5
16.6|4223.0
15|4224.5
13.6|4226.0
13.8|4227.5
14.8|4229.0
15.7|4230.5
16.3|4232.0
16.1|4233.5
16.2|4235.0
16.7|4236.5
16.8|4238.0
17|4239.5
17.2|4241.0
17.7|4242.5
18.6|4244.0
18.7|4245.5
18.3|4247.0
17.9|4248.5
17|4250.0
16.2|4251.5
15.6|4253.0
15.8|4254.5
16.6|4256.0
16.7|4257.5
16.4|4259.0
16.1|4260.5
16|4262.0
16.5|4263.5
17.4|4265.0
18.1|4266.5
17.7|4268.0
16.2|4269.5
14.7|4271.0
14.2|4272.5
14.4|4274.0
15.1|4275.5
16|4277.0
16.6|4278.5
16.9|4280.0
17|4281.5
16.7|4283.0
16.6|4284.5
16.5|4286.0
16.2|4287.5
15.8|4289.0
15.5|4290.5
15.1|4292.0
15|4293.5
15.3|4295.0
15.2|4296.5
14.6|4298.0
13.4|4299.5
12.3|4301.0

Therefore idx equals 1.86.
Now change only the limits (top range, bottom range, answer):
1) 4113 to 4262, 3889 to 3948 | 1.97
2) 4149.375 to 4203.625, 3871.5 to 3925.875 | 1.76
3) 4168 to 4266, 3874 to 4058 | 1.56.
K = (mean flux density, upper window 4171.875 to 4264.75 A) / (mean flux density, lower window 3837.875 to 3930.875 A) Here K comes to 1.8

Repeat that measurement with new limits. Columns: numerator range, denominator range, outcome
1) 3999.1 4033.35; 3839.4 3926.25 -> 1.75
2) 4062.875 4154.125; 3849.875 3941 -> 1.81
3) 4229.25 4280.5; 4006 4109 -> 1.08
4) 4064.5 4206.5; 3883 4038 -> 1.36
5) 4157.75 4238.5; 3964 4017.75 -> 1.25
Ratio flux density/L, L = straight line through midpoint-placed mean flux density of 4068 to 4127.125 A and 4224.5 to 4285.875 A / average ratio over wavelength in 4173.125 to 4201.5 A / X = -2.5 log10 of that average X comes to 0.087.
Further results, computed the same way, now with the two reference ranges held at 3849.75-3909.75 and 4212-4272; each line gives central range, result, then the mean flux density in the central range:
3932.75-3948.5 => 0.35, 7.12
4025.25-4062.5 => -0.24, 15.1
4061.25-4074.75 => -0.17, 14.9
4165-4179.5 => 0.05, 14.4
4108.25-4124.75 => -0.16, 16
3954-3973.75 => 0.31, 7.78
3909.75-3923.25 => -0.23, 11.5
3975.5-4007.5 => -0.22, 13.4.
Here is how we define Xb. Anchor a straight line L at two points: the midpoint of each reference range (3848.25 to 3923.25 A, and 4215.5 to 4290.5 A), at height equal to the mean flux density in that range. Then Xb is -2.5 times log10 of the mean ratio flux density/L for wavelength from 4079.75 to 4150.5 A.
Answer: -0.133 mag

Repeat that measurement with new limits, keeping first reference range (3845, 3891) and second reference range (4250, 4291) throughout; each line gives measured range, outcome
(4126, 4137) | -0.14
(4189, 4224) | -0.08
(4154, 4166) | -0.12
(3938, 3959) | -0.08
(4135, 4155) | -0.07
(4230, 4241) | -0.07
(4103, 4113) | -0.18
